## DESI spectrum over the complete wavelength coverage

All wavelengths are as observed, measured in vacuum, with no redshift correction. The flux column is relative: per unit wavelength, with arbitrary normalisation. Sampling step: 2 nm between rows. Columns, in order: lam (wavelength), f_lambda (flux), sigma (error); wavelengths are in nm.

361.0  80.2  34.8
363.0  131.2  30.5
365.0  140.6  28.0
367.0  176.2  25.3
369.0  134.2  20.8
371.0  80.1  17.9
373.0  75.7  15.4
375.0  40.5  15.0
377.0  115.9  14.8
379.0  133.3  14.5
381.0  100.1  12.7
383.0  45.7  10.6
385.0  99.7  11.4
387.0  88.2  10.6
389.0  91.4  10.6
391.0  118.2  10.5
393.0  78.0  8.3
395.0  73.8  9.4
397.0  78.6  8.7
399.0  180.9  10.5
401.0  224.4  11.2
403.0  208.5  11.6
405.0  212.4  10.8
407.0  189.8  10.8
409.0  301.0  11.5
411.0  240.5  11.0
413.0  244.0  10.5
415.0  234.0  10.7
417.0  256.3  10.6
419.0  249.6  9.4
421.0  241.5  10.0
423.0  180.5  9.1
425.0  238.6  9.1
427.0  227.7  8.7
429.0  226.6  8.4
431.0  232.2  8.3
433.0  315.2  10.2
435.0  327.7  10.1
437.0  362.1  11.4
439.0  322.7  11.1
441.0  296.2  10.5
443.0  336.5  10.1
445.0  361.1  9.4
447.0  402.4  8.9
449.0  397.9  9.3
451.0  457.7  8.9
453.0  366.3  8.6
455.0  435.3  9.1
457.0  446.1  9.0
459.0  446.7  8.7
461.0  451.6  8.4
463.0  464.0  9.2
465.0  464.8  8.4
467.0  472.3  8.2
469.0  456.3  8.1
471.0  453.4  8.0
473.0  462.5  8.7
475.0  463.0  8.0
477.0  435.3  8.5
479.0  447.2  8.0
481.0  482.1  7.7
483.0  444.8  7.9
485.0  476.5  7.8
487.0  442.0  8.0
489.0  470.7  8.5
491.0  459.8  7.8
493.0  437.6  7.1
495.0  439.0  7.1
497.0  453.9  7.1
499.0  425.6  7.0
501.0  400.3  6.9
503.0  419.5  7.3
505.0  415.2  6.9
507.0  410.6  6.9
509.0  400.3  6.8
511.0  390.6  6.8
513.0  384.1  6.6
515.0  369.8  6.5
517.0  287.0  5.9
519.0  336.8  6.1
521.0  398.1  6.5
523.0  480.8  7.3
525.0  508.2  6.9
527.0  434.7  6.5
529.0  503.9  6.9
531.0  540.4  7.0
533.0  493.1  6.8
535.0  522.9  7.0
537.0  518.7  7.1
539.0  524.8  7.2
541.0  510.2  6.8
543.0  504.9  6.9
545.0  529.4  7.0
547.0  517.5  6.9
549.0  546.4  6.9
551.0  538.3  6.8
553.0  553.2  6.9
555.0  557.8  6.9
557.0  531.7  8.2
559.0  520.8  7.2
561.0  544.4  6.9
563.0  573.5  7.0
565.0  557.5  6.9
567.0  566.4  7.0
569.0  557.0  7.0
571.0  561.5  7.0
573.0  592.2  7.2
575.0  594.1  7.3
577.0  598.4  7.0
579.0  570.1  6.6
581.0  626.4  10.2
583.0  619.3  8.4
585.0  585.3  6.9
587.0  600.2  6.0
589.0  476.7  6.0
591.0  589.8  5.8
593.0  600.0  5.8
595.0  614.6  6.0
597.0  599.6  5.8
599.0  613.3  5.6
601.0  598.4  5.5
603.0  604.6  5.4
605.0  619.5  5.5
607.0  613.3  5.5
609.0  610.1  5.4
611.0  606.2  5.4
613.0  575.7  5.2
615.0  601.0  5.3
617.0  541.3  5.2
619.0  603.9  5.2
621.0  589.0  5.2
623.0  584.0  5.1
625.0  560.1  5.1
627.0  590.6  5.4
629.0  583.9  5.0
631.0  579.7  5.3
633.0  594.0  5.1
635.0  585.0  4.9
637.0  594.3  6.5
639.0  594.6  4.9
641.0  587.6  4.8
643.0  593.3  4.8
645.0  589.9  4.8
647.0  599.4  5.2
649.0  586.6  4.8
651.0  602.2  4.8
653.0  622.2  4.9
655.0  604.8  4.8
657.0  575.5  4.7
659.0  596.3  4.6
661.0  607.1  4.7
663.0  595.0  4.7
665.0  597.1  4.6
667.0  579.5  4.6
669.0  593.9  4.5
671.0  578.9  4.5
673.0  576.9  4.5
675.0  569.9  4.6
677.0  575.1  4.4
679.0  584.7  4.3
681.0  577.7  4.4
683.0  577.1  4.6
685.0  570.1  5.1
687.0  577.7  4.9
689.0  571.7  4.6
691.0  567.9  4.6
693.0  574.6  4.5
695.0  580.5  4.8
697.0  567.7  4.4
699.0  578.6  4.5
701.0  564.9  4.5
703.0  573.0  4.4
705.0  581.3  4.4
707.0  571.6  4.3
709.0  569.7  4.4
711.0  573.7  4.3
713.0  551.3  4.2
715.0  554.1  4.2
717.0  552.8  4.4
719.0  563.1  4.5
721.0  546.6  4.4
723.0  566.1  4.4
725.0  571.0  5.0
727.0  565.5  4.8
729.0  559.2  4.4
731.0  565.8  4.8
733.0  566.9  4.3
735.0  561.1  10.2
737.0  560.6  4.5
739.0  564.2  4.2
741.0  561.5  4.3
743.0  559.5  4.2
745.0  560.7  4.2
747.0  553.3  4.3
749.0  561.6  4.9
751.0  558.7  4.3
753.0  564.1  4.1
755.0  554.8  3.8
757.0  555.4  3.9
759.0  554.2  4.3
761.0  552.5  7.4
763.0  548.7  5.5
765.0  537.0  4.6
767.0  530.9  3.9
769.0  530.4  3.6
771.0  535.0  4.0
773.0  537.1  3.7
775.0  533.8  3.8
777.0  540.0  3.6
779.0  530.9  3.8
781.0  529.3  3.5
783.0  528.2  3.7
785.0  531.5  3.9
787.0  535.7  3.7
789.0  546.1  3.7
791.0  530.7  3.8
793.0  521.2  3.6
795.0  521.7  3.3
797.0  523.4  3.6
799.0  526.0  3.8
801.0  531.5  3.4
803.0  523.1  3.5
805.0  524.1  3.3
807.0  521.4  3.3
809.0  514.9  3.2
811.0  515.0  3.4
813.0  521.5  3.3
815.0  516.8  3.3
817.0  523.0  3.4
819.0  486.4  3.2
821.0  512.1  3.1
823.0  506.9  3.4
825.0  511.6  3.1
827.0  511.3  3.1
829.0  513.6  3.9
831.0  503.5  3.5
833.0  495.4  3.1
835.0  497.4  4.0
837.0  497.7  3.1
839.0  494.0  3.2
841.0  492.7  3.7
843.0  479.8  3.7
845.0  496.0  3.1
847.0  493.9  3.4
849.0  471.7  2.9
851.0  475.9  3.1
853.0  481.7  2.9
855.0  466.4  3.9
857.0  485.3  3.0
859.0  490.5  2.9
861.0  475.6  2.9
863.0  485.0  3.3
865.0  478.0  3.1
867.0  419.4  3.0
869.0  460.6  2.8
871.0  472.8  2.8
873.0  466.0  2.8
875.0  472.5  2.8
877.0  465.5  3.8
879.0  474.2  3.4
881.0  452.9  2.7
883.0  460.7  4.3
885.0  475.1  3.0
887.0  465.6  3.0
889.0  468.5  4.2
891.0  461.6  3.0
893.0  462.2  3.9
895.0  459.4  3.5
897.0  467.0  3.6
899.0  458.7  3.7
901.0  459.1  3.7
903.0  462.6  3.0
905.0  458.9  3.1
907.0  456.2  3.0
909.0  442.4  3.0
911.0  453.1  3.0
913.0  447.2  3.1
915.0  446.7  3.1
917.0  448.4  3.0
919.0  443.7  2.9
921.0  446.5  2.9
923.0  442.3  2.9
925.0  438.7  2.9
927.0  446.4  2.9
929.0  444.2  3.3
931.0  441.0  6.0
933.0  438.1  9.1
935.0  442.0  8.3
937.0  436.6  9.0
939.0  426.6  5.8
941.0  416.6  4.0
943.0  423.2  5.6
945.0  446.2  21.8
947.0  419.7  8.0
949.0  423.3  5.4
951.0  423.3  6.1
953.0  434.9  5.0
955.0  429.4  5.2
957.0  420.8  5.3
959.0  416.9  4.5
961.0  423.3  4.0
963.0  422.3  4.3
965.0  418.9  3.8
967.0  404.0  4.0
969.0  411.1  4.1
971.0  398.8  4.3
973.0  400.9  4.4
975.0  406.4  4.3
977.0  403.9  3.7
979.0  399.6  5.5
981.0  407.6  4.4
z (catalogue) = 0.00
